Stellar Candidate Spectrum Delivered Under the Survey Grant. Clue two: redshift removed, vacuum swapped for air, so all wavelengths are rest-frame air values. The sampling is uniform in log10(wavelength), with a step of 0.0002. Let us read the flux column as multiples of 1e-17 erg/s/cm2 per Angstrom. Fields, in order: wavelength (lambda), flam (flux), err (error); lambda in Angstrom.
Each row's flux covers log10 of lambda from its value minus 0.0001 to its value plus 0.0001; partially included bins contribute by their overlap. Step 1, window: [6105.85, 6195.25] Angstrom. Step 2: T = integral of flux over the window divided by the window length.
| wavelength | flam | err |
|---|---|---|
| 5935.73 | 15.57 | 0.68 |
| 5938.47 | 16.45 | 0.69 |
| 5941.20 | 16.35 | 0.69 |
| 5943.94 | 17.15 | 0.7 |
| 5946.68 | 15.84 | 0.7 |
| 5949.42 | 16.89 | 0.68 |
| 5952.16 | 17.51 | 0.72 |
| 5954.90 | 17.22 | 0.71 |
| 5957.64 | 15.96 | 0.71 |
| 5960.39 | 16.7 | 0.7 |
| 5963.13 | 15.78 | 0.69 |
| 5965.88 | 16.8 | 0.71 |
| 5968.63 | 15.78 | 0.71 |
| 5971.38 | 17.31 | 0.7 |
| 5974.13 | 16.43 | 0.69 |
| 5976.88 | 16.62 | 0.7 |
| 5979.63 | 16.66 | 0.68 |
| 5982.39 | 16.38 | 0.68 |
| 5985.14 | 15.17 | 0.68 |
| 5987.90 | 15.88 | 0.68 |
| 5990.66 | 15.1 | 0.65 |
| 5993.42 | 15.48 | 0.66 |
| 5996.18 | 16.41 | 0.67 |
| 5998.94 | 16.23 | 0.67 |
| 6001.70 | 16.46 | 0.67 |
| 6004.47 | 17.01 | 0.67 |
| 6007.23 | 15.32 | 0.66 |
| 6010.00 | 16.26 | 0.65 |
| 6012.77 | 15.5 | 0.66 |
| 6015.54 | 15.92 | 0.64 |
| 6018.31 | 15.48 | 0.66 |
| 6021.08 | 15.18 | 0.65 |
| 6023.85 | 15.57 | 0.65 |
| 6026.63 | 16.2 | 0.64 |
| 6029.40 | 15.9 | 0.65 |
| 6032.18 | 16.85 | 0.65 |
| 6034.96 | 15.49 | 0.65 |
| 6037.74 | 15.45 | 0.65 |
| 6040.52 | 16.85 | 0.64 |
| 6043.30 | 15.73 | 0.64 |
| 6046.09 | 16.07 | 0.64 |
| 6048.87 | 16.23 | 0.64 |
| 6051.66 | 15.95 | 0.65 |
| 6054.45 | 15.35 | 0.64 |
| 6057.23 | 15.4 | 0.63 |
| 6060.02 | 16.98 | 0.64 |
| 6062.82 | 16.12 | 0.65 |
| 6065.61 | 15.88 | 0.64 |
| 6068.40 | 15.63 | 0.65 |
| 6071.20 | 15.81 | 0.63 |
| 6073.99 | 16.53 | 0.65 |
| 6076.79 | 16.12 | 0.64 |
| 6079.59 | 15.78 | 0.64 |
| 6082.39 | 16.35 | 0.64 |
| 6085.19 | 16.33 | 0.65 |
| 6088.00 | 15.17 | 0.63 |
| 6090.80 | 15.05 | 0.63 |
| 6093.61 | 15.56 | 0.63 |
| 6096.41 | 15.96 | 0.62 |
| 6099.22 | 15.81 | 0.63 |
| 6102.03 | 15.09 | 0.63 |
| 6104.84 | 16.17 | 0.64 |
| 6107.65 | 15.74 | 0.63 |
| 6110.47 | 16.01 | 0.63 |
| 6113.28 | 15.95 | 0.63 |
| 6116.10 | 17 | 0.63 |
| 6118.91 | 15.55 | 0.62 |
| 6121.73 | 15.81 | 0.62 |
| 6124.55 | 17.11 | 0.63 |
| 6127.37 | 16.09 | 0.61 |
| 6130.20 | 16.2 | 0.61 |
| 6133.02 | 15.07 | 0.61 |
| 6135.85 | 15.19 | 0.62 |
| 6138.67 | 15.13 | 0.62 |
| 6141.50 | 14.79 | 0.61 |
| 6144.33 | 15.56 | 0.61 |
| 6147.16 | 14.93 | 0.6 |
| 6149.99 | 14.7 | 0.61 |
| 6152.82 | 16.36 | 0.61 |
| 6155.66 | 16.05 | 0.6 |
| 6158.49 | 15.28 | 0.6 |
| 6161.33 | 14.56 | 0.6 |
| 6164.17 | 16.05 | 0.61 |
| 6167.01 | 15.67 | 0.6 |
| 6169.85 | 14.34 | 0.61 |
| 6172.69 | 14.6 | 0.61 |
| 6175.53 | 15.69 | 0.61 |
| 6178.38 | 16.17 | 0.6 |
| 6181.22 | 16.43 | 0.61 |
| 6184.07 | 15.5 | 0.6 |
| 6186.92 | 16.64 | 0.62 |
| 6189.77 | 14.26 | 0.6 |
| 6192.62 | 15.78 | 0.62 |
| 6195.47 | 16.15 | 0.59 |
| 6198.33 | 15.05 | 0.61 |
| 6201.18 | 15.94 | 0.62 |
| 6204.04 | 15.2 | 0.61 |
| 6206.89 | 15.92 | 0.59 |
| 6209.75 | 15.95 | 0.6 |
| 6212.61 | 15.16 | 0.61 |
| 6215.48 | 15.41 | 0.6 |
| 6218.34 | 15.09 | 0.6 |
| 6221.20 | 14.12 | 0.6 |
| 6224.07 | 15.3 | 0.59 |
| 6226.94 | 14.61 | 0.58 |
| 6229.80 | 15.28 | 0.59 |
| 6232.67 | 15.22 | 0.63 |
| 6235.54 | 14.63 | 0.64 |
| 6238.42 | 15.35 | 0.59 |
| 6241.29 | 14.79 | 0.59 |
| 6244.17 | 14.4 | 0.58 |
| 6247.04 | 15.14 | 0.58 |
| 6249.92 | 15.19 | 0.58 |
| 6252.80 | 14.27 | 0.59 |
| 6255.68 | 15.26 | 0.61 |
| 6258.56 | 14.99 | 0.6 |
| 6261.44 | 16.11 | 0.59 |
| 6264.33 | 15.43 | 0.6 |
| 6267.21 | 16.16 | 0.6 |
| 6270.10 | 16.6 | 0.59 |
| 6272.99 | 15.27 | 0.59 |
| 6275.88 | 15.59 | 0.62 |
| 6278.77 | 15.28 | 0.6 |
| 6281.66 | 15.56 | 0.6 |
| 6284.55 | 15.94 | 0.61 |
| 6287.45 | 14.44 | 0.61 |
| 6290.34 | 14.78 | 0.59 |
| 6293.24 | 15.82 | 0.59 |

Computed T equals 15.6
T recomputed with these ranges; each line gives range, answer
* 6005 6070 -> 15.9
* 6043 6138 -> 15.9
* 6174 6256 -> 15.3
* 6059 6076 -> 16.1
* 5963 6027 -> 16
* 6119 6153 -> 15.5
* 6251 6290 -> 15.4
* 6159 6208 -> 15.5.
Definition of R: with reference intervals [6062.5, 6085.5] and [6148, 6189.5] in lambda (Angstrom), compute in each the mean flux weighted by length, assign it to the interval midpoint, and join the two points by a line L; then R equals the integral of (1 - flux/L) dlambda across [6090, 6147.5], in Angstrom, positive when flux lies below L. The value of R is 0.3 Angstrom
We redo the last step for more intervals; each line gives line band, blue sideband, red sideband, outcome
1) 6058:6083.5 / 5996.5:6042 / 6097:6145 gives -0.36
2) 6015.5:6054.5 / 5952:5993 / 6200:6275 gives 0.37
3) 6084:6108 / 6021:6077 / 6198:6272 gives 0.24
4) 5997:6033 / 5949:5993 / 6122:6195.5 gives 0.40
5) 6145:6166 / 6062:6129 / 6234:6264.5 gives 0.21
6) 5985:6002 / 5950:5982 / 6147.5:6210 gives 0.67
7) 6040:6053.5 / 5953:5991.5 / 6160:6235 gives -0.08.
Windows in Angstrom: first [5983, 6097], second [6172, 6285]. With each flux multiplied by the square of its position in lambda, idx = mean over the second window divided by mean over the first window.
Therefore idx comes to 1.03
